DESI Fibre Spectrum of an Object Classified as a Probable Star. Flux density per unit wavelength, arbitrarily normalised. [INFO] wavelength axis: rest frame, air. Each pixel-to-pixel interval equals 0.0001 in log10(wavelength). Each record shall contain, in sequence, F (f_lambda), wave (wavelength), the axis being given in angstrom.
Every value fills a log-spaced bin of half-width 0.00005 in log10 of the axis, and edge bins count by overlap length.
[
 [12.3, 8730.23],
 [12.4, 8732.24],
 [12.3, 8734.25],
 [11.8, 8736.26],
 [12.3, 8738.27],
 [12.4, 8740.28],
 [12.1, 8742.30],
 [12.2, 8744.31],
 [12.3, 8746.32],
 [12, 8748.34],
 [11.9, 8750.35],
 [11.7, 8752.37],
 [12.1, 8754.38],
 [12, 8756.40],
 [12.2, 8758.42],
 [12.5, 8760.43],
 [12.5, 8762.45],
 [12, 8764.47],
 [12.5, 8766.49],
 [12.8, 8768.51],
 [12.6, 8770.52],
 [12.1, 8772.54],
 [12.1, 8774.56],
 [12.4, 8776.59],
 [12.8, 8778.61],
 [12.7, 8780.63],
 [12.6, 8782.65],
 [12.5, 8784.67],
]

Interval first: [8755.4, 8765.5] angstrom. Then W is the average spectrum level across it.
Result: 12.2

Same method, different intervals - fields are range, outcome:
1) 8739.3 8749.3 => 12.2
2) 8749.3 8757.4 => 11.9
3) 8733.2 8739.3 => 12.1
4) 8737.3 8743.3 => 12.3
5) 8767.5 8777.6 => 12.4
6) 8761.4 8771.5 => 12.5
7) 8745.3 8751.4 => 12.1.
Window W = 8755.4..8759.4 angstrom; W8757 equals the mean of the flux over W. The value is 12.1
